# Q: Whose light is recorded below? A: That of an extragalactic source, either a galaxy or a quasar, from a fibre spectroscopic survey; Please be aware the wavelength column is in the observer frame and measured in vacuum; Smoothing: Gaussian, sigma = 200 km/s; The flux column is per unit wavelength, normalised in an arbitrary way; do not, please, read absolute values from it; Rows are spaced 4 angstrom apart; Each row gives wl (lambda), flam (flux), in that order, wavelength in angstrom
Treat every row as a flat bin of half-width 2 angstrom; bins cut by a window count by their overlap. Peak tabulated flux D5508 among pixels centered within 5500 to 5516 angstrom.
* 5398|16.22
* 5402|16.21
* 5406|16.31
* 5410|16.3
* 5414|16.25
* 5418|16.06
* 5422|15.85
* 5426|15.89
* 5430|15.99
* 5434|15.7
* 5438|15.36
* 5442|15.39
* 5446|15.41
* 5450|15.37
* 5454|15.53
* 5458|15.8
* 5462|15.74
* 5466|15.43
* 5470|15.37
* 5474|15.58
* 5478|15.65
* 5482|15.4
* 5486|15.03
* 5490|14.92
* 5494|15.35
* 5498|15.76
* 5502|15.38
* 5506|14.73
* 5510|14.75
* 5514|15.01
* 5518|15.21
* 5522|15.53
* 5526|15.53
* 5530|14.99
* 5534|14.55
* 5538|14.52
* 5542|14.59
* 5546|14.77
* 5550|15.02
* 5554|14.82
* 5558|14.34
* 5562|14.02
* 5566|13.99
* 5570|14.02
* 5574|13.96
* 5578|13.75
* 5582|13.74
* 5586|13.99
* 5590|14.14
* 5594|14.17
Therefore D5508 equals 15.38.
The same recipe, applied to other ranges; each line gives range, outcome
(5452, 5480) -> 15.8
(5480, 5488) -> 15.4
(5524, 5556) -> 15.53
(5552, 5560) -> 14.82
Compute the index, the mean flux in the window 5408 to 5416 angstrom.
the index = 16.3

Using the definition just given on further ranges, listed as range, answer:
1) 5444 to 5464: 15.6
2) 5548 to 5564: 14.6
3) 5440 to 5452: 15.4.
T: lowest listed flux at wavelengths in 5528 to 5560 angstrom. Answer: 14.34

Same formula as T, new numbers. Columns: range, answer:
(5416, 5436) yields 15.7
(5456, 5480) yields 15.37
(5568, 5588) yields 13.74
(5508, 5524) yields 14.75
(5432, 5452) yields 15.36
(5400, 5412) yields 16.21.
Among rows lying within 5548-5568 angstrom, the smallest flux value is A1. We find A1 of 13.99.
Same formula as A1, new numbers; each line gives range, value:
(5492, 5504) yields 15.35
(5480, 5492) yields 14.92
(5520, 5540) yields 14.52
